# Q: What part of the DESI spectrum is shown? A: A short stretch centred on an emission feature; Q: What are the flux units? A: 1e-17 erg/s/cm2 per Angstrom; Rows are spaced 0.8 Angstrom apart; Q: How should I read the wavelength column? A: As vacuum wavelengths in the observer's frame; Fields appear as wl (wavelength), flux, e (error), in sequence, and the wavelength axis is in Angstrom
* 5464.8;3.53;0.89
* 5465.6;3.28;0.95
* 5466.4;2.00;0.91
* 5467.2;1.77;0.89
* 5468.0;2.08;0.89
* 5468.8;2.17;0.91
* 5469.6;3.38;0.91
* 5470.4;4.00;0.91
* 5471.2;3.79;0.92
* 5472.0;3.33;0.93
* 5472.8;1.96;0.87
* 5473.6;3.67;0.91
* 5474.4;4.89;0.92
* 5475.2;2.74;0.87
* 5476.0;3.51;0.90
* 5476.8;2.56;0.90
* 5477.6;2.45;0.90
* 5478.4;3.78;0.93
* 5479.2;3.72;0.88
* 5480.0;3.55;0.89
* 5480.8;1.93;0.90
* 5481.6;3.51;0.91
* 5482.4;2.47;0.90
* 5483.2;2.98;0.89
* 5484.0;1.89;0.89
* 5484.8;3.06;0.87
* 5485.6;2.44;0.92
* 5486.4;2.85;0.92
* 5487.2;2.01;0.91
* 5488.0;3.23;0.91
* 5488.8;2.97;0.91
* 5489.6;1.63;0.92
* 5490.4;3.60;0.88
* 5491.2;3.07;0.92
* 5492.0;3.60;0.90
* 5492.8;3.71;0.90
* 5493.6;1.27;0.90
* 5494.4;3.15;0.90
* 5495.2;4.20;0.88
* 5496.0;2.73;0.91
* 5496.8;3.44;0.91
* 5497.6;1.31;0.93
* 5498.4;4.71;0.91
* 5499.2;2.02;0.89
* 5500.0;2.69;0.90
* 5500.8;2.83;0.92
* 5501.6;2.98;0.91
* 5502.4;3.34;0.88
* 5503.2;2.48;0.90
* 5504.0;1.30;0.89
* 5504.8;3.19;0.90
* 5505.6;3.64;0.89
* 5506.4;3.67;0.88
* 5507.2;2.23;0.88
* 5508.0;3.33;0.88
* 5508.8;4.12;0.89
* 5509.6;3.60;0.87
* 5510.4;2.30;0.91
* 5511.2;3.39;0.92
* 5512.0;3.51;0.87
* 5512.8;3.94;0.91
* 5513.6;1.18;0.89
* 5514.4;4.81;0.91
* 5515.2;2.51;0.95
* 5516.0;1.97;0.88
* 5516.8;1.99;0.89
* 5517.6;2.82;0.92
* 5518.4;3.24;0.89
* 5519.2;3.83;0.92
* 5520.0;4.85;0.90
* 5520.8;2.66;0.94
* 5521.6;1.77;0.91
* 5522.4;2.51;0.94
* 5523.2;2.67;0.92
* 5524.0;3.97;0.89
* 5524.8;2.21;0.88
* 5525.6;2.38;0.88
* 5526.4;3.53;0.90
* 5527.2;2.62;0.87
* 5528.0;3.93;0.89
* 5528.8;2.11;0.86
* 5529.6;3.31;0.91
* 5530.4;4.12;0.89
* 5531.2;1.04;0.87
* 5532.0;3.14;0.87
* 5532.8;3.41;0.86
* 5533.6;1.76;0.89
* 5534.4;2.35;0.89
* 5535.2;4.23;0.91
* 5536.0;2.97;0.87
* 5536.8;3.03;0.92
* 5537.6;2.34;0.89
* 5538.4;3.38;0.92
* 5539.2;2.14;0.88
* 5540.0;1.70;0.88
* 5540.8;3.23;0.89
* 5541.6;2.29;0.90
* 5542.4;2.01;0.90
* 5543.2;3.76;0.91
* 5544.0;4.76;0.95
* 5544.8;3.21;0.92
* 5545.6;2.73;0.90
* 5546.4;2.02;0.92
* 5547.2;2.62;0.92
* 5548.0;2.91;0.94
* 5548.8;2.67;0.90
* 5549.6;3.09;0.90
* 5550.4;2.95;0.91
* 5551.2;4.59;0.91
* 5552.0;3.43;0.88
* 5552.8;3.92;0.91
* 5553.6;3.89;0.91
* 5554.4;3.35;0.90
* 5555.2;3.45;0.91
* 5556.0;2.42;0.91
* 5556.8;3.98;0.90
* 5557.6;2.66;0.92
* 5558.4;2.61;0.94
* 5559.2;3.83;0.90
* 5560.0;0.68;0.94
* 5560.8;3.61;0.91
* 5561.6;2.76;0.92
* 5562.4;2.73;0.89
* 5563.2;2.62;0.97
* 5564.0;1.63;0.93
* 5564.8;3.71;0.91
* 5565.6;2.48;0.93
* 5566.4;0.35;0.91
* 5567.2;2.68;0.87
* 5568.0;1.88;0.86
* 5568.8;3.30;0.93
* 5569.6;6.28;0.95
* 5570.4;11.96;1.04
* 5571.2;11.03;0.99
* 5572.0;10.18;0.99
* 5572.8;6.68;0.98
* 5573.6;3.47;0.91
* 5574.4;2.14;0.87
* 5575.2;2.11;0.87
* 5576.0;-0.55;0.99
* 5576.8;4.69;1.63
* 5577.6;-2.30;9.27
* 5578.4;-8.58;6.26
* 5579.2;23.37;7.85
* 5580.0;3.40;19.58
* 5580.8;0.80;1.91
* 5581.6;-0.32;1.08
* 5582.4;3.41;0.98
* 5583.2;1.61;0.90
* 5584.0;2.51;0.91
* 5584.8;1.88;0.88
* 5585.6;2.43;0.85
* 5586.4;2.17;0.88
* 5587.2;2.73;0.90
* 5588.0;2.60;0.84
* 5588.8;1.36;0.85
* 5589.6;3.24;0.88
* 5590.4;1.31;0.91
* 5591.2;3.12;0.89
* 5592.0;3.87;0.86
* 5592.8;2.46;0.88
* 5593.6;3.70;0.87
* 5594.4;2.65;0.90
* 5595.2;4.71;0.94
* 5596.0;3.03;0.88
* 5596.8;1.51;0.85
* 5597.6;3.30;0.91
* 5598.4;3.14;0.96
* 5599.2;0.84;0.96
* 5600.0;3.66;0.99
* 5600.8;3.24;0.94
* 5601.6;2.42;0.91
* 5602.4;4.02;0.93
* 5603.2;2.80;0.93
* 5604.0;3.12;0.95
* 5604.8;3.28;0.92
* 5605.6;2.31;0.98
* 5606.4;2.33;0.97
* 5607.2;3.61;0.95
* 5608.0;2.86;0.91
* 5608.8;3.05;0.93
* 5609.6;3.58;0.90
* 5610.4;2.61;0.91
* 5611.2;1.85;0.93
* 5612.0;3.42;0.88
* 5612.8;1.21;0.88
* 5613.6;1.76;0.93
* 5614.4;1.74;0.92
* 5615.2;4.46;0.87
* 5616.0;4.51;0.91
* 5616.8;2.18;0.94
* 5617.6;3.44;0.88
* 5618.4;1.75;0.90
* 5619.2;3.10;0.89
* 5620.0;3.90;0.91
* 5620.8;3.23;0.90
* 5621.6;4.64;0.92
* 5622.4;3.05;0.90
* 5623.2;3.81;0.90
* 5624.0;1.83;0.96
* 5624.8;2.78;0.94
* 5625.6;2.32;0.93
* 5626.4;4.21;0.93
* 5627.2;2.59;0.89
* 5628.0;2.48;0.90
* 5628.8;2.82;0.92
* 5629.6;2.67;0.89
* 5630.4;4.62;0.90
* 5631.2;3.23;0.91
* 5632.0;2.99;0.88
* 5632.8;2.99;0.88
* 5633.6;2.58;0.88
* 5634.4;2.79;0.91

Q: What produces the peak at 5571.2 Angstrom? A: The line H-beta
